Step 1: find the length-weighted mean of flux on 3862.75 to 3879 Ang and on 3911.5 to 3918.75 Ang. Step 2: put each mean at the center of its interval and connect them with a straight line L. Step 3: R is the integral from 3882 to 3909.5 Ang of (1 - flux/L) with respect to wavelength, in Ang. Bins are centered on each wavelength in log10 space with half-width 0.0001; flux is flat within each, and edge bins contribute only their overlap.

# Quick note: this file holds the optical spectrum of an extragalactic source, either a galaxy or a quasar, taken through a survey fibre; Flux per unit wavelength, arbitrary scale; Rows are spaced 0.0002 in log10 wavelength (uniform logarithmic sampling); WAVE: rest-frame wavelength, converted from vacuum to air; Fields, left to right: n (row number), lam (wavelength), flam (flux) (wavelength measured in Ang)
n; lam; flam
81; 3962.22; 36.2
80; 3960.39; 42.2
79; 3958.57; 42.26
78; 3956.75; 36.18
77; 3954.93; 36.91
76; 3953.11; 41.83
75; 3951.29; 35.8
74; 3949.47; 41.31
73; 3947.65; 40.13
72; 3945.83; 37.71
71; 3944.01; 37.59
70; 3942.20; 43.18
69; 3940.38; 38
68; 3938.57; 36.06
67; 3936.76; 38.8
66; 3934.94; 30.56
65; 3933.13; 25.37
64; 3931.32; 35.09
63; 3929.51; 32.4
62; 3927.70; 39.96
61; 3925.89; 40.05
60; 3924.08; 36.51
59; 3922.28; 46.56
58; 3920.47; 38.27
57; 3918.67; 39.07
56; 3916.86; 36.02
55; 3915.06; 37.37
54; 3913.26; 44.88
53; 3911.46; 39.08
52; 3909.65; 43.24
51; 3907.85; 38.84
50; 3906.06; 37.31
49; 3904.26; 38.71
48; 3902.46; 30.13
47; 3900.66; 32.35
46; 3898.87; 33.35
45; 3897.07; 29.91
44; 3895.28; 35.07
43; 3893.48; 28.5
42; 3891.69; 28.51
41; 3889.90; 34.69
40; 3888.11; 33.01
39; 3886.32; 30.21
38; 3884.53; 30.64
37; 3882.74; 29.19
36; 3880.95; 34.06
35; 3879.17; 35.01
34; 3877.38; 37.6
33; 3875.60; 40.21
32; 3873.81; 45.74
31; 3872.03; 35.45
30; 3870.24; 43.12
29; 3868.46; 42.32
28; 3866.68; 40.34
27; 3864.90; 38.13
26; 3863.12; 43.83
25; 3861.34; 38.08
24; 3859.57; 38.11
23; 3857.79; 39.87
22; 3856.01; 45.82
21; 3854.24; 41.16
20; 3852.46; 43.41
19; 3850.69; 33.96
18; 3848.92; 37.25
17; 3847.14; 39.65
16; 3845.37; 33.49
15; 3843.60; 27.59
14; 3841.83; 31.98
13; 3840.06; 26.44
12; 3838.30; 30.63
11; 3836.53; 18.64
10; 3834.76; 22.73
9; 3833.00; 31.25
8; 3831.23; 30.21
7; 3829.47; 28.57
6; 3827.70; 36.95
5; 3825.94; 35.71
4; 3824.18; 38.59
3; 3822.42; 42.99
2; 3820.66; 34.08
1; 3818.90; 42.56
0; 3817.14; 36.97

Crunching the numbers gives 4.7 Ang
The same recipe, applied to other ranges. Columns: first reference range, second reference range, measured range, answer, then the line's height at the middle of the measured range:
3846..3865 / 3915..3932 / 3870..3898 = 3.6 Ang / 39.2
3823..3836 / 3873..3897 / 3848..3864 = -3.6 Ang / 32.8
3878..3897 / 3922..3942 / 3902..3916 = -2.0 Ang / 34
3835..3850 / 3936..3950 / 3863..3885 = -3.3 Ang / 33.1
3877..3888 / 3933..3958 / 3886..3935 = -1.3 Ang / 34.8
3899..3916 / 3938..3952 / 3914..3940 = 1.1 Ang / 38.3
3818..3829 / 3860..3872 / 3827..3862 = 5.0 Ang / 39.3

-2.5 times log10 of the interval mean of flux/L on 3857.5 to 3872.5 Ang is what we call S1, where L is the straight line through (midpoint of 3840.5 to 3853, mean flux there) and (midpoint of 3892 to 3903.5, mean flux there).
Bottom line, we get -0.19 mag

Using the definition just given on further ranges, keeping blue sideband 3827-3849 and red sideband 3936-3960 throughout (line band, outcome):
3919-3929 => -0.08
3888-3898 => 0.10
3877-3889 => 0.04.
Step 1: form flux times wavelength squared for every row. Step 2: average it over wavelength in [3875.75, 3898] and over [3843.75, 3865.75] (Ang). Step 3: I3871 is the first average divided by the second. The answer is 0.8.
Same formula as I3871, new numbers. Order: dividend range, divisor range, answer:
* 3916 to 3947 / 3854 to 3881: 0.96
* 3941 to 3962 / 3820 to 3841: 1.34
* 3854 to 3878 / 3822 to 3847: 1.33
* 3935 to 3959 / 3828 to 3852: 1.33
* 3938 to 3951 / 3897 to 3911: 1.11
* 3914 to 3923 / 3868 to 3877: 0.98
